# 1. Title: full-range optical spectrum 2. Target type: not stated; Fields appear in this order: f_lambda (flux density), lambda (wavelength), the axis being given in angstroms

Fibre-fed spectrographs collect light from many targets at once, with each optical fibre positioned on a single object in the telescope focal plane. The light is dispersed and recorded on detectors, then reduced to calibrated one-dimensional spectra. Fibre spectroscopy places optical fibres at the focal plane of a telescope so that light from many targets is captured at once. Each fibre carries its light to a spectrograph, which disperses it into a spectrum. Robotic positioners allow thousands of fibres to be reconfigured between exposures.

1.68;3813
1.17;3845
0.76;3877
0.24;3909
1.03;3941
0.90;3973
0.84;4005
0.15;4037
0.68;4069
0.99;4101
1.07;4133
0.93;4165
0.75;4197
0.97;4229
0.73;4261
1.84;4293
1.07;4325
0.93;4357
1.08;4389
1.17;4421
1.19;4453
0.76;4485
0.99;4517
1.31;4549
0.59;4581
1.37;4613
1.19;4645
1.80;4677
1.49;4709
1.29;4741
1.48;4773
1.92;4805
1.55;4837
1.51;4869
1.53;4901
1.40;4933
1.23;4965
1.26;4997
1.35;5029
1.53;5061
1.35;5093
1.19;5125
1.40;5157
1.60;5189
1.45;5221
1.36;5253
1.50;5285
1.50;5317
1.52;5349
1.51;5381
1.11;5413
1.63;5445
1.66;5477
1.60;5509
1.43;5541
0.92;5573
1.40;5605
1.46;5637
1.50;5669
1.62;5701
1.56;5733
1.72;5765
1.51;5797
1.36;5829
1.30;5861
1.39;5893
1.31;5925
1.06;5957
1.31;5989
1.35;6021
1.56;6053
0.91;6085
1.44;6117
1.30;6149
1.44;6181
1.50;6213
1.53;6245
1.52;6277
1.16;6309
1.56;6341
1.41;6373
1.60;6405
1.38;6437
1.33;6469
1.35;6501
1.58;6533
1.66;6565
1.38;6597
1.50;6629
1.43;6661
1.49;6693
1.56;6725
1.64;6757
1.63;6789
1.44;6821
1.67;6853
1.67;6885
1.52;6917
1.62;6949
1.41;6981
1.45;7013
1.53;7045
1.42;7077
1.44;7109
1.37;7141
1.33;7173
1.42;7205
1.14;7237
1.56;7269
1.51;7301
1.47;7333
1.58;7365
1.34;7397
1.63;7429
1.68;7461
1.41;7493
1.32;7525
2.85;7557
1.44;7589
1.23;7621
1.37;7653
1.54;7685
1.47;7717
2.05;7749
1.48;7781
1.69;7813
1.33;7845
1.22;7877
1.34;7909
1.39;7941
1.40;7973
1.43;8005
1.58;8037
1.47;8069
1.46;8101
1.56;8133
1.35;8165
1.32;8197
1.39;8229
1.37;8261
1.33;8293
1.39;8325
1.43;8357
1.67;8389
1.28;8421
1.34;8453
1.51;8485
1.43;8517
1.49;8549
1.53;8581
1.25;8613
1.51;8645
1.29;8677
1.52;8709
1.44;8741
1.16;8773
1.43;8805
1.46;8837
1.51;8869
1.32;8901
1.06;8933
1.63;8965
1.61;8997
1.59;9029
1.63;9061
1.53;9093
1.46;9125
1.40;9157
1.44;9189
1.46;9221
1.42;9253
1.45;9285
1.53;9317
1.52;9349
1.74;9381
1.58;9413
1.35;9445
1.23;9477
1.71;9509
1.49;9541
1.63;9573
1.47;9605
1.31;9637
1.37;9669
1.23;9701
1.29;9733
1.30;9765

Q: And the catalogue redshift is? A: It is 0.15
